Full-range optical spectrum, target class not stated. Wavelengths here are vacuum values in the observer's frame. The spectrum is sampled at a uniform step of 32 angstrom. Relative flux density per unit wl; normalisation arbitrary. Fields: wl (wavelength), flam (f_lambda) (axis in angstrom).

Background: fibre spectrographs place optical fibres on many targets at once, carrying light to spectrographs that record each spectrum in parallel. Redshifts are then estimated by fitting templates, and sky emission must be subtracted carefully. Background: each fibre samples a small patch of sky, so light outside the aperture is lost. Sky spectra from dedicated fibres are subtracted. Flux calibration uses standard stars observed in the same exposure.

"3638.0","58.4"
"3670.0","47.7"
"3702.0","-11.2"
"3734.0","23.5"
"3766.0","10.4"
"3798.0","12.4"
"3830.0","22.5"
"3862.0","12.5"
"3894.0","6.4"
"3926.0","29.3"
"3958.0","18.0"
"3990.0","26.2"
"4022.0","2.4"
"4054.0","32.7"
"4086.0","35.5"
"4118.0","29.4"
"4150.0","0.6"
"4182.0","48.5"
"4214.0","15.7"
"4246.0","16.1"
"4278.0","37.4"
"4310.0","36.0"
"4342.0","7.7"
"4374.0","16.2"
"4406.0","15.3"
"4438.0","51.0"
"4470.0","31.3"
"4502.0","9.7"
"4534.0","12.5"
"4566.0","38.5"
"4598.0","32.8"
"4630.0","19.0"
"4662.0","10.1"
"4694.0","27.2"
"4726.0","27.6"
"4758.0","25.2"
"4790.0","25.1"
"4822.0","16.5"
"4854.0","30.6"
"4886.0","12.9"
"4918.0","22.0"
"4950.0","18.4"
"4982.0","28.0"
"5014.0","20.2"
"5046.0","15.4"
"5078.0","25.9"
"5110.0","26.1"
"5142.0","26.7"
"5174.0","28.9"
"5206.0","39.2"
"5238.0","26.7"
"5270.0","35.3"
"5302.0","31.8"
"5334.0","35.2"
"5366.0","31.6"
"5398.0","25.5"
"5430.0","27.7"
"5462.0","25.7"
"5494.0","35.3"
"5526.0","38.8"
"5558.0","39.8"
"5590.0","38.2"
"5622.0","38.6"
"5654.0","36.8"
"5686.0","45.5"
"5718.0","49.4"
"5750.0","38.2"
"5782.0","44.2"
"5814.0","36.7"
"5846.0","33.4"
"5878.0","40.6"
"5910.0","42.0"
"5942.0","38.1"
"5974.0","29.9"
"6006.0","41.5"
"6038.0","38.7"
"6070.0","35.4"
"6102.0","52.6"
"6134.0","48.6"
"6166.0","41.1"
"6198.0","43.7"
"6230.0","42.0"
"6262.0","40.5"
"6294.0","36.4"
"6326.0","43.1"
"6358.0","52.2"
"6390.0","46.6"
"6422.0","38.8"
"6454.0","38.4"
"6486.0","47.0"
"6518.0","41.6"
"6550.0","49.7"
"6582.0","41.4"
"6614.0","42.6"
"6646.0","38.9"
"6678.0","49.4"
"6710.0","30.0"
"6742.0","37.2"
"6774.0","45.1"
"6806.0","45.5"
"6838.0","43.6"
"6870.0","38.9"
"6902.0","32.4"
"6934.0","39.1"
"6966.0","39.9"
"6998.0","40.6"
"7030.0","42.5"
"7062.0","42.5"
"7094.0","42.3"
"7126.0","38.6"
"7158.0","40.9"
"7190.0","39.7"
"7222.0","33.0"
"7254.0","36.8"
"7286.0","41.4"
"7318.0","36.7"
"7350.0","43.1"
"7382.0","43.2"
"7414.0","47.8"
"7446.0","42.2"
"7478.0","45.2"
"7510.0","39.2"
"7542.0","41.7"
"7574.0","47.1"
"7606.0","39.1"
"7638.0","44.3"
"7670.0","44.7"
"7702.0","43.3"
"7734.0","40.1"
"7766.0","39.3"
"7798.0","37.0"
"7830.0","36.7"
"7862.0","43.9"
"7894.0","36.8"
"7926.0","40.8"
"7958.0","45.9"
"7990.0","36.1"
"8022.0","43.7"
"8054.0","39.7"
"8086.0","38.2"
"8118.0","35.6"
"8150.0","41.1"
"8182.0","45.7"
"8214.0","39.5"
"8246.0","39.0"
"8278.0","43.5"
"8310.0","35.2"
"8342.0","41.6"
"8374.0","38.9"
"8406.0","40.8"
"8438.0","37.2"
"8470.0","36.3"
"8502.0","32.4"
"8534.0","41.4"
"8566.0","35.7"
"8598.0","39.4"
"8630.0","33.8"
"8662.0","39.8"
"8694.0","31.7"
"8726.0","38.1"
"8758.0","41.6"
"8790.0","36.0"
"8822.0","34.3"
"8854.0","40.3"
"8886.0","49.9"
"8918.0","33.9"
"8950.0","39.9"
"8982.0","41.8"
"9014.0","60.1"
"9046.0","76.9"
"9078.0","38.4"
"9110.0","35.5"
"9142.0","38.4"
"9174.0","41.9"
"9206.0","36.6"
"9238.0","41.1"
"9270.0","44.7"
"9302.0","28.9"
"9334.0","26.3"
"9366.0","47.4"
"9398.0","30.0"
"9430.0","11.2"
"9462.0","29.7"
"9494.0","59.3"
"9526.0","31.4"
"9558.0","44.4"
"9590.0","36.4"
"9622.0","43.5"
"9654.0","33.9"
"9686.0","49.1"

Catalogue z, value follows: 0.376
